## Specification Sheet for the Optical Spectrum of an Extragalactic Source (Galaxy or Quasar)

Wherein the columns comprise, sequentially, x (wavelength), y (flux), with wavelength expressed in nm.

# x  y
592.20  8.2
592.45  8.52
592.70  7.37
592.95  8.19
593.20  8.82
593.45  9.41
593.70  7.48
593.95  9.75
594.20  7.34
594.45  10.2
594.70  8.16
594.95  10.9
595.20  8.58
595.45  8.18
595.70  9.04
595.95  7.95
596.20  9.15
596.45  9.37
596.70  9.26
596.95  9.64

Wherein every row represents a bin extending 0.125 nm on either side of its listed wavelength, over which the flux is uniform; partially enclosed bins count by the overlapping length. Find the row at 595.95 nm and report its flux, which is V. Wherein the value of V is 7.95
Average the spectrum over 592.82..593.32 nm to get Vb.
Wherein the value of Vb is 8.49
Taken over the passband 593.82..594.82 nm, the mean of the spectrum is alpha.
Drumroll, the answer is 8.86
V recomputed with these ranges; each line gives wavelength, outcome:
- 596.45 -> 9.37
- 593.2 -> 8.82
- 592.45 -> 8.52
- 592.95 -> 8.19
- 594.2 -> 7.34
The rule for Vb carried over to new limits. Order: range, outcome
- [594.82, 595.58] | 9.21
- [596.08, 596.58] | 9.26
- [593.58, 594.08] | 8.61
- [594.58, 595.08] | 9.53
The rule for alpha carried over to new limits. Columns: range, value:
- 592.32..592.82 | 7.95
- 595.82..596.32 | 8.55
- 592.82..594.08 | 8.72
